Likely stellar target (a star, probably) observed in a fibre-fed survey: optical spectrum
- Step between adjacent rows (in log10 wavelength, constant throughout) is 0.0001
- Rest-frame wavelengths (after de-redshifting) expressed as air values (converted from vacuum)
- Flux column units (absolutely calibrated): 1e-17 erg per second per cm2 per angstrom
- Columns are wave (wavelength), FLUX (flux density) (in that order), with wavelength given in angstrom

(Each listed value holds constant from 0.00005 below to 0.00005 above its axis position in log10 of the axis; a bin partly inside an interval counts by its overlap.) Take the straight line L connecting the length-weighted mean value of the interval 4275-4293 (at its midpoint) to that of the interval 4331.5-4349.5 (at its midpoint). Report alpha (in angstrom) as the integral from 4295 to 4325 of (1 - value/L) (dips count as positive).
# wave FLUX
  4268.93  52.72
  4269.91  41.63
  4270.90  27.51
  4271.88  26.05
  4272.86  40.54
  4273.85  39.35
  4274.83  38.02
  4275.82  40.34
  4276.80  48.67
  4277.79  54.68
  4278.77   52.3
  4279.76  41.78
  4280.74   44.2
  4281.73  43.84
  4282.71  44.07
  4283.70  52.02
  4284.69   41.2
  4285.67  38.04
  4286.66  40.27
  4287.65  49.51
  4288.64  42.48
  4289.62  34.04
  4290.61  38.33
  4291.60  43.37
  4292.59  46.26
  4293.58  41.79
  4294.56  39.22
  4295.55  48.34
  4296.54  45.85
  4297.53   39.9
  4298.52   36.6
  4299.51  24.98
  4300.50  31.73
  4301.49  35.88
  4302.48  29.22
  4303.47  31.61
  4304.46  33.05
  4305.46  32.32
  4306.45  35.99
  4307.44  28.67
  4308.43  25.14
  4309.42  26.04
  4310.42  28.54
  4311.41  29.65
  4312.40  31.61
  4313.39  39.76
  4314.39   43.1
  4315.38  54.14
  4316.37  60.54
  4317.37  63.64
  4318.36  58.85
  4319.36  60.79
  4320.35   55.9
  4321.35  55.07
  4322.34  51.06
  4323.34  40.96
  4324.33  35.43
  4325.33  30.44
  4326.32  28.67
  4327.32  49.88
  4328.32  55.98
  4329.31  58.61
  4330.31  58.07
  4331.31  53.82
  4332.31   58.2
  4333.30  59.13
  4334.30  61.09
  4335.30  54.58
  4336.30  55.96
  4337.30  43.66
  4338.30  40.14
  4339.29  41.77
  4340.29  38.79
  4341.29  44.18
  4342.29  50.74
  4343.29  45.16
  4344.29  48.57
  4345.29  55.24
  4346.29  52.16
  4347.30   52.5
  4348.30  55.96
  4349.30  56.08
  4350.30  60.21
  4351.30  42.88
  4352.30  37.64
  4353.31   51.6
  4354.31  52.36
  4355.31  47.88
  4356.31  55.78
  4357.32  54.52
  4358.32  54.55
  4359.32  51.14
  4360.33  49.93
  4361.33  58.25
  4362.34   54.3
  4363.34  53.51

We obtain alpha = 4.3 angstrom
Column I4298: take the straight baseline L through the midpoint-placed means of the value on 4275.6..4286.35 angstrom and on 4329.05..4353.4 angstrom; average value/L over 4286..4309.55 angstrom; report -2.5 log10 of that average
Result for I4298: 0.26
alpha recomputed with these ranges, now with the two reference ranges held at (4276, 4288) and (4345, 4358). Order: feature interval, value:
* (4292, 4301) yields 1.4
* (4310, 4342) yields 0.9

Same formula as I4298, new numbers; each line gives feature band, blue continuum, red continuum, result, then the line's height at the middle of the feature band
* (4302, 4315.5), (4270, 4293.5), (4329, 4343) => 0.38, 46.6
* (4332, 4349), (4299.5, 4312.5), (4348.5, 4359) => -0.11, 45.7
